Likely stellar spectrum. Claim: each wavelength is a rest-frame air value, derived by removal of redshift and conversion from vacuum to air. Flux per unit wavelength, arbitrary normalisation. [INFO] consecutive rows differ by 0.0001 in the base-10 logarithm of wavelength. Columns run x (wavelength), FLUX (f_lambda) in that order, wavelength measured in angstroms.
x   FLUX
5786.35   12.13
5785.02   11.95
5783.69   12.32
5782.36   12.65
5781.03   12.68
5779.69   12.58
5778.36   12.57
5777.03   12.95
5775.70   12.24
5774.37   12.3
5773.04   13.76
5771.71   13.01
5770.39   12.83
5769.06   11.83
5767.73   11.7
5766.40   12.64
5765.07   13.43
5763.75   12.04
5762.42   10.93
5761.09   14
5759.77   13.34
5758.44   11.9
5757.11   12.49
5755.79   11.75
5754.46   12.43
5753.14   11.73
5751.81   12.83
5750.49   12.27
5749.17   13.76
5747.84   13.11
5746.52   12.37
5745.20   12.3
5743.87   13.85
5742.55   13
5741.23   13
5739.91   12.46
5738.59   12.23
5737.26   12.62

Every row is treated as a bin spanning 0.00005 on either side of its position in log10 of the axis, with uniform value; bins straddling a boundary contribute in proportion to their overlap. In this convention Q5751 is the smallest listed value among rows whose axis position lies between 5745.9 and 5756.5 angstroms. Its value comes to 11.73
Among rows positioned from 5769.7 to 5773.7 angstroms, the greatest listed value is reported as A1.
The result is 13.76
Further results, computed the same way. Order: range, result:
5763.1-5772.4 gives 13.43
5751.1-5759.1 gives 12.83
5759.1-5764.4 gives 14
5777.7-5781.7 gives 12.68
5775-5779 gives 12.95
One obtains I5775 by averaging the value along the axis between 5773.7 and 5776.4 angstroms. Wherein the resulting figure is 12.3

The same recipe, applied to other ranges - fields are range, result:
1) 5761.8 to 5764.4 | 11.5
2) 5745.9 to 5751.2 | 12.9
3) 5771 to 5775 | 13.1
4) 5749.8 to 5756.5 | 12.2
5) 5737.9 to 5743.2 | 12.7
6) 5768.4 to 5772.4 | 12.6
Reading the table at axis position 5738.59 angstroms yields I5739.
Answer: 12.23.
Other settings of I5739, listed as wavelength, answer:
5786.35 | 12.13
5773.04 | 13.76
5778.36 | 12.57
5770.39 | 12.83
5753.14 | 11.73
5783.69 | 12.32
